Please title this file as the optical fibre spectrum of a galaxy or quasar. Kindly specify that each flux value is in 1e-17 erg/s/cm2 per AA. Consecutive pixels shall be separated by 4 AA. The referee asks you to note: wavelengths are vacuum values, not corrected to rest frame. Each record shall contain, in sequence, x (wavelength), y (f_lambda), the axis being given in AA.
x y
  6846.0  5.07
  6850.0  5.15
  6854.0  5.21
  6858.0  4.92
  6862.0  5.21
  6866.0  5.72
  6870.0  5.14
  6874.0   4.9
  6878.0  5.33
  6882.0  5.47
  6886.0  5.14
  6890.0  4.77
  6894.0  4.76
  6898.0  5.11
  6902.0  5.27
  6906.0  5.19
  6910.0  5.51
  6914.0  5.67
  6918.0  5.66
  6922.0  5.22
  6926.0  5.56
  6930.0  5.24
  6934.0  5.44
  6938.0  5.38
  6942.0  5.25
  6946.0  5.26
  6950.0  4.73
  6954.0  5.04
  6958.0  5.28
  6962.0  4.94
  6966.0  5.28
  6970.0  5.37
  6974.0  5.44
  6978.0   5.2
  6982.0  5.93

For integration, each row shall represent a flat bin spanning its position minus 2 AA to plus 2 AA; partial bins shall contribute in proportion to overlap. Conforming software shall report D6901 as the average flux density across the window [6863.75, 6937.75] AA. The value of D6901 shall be 5.29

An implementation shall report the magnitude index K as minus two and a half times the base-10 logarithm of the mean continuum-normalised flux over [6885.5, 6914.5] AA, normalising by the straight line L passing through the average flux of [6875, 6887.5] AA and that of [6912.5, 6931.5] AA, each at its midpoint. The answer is 0.05 mag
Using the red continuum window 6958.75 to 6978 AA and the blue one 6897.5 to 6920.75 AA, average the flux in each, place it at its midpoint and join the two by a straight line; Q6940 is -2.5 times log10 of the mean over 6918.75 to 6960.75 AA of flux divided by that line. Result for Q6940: 0.02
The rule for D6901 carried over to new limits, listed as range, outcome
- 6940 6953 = 5.08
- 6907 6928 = 5.51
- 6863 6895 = 5.17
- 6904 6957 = 5.32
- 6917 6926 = 5.44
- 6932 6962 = 5.18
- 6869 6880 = 5.12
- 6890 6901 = 4.94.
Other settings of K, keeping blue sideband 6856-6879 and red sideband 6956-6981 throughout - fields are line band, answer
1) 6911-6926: -0.06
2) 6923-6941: -0.03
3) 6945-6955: 0.06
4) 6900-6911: -0.02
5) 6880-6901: 0.03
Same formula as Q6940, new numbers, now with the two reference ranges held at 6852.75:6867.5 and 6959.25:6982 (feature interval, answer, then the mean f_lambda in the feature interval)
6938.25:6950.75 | 0.03 mag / 5.16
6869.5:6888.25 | 0.01 mag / 5.19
